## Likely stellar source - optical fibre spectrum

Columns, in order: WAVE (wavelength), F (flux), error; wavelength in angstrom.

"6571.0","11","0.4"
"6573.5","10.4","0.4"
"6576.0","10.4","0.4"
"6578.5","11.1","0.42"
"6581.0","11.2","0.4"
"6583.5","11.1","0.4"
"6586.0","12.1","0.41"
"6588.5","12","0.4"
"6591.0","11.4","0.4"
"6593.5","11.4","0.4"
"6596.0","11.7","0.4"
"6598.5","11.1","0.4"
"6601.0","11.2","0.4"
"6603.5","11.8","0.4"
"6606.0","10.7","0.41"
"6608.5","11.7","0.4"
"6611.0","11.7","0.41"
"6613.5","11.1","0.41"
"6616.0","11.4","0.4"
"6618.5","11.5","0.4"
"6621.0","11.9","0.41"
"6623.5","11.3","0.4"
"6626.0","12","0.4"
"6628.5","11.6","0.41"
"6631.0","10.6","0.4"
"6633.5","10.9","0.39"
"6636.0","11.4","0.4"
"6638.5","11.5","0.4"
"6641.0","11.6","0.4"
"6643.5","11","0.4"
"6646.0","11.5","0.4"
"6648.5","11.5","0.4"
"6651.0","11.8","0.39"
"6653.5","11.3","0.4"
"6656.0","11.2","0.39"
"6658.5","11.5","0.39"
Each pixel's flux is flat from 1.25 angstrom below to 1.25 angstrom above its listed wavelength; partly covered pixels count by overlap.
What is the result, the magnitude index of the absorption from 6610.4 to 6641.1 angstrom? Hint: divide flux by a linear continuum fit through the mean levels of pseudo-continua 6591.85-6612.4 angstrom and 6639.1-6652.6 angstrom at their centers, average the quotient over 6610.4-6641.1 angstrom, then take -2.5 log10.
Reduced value 0.00 mag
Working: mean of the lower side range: 11.4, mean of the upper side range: 11.5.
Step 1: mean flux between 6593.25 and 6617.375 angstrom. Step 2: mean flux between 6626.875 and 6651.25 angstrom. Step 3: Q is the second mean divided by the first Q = 1.0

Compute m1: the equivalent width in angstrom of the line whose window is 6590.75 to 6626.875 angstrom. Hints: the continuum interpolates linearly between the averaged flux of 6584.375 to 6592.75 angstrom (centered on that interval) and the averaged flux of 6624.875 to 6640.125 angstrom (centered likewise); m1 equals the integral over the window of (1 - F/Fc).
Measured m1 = 0.4 angstrom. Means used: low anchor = 11.8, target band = 11.5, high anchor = 11.3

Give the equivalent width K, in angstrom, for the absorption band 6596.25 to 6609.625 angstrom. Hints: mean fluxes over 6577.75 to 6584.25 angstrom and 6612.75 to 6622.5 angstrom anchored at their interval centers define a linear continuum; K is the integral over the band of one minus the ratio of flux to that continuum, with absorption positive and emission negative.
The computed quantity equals 0.0 angstrom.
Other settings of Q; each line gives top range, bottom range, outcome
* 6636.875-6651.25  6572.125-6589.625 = 1.03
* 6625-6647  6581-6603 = 0.99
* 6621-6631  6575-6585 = 1.05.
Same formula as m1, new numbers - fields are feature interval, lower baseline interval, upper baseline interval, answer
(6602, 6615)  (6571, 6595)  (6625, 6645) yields -0.1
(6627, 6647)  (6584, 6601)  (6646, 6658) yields 0.4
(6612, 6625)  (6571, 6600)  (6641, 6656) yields -0.1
